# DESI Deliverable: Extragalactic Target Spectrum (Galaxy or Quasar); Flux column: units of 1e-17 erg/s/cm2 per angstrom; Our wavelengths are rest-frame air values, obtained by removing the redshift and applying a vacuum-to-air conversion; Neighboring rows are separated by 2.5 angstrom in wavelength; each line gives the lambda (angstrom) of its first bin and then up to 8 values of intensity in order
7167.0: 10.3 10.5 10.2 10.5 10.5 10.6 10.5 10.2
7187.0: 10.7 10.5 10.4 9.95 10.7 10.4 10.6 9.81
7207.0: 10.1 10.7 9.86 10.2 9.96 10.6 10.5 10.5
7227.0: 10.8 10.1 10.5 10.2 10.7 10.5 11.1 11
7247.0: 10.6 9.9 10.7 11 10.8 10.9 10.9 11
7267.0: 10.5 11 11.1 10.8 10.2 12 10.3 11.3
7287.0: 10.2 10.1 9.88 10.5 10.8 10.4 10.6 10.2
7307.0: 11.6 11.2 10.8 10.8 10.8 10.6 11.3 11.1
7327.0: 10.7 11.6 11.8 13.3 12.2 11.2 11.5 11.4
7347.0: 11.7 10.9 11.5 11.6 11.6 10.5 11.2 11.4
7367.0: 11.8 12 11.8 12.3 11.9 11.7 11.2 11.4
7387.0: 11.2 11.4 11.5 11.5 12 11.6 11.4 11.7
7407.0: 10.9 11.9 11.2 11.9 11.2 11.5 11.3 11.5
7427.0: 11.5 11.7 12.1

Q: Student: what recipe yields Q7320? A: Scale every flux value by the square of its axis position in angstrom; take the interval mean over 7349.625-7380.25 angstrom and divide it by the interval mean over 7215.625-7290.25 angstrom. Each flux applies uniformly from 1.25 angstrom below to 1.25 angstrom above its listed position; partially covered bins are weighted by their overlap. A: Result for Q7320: 1.1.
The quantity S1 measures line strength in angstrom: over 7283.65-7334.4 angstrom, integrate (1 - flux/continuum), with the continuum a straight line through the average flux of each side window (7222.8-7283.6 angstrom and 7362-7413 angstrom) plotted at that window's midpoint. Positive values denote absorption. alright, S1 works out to 1.0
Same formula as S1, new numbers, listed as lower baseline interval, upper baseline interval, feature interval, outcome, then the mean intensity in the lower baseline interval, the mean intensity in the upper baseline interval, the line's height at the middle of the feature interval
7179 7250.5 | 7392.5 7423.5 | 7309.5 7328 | 0.18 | 10.4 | 11.5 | 11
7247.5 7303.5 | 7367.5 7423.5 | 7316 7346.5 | -1.04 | 10.7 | 11.6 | 11.1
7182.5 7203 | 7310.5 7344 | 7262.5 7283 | 0.21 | 10.4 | 11.4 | 11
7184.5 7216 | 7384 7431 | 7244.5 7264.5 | -0.18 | 10.3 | 11.5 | 10.6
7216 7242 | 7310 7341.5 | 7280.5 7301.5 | 1.09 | 10.5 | 11.3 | 11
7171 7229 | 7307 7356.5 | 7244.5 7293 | 0.86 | 10.4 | 11.4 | 10.9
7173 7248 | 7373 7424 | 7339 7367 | -0.18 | 10.4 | 11.5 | 11.3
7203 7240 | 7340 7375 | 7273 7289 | 0.10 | 10.3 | 11.5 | 10.8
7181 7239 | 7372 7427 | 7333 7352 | -0.92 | 10.4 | 11.5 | 11.2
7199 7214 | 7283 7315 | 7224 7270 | -1.12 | 10.2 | 10.6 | 10.4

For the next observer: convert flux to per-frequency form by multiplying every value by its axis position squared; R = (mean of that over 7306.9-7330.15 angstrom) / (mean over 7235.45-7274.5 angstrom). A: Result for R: 1.0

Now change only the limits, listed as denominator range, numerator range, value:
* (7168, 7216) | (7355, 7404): 1.17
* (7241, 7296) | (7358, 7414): 1.11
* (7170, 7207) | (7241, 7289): 1.06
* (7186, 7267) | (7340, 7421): 1.14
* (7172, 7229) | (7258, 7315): 1.06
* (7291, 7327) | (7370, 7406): 1.10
